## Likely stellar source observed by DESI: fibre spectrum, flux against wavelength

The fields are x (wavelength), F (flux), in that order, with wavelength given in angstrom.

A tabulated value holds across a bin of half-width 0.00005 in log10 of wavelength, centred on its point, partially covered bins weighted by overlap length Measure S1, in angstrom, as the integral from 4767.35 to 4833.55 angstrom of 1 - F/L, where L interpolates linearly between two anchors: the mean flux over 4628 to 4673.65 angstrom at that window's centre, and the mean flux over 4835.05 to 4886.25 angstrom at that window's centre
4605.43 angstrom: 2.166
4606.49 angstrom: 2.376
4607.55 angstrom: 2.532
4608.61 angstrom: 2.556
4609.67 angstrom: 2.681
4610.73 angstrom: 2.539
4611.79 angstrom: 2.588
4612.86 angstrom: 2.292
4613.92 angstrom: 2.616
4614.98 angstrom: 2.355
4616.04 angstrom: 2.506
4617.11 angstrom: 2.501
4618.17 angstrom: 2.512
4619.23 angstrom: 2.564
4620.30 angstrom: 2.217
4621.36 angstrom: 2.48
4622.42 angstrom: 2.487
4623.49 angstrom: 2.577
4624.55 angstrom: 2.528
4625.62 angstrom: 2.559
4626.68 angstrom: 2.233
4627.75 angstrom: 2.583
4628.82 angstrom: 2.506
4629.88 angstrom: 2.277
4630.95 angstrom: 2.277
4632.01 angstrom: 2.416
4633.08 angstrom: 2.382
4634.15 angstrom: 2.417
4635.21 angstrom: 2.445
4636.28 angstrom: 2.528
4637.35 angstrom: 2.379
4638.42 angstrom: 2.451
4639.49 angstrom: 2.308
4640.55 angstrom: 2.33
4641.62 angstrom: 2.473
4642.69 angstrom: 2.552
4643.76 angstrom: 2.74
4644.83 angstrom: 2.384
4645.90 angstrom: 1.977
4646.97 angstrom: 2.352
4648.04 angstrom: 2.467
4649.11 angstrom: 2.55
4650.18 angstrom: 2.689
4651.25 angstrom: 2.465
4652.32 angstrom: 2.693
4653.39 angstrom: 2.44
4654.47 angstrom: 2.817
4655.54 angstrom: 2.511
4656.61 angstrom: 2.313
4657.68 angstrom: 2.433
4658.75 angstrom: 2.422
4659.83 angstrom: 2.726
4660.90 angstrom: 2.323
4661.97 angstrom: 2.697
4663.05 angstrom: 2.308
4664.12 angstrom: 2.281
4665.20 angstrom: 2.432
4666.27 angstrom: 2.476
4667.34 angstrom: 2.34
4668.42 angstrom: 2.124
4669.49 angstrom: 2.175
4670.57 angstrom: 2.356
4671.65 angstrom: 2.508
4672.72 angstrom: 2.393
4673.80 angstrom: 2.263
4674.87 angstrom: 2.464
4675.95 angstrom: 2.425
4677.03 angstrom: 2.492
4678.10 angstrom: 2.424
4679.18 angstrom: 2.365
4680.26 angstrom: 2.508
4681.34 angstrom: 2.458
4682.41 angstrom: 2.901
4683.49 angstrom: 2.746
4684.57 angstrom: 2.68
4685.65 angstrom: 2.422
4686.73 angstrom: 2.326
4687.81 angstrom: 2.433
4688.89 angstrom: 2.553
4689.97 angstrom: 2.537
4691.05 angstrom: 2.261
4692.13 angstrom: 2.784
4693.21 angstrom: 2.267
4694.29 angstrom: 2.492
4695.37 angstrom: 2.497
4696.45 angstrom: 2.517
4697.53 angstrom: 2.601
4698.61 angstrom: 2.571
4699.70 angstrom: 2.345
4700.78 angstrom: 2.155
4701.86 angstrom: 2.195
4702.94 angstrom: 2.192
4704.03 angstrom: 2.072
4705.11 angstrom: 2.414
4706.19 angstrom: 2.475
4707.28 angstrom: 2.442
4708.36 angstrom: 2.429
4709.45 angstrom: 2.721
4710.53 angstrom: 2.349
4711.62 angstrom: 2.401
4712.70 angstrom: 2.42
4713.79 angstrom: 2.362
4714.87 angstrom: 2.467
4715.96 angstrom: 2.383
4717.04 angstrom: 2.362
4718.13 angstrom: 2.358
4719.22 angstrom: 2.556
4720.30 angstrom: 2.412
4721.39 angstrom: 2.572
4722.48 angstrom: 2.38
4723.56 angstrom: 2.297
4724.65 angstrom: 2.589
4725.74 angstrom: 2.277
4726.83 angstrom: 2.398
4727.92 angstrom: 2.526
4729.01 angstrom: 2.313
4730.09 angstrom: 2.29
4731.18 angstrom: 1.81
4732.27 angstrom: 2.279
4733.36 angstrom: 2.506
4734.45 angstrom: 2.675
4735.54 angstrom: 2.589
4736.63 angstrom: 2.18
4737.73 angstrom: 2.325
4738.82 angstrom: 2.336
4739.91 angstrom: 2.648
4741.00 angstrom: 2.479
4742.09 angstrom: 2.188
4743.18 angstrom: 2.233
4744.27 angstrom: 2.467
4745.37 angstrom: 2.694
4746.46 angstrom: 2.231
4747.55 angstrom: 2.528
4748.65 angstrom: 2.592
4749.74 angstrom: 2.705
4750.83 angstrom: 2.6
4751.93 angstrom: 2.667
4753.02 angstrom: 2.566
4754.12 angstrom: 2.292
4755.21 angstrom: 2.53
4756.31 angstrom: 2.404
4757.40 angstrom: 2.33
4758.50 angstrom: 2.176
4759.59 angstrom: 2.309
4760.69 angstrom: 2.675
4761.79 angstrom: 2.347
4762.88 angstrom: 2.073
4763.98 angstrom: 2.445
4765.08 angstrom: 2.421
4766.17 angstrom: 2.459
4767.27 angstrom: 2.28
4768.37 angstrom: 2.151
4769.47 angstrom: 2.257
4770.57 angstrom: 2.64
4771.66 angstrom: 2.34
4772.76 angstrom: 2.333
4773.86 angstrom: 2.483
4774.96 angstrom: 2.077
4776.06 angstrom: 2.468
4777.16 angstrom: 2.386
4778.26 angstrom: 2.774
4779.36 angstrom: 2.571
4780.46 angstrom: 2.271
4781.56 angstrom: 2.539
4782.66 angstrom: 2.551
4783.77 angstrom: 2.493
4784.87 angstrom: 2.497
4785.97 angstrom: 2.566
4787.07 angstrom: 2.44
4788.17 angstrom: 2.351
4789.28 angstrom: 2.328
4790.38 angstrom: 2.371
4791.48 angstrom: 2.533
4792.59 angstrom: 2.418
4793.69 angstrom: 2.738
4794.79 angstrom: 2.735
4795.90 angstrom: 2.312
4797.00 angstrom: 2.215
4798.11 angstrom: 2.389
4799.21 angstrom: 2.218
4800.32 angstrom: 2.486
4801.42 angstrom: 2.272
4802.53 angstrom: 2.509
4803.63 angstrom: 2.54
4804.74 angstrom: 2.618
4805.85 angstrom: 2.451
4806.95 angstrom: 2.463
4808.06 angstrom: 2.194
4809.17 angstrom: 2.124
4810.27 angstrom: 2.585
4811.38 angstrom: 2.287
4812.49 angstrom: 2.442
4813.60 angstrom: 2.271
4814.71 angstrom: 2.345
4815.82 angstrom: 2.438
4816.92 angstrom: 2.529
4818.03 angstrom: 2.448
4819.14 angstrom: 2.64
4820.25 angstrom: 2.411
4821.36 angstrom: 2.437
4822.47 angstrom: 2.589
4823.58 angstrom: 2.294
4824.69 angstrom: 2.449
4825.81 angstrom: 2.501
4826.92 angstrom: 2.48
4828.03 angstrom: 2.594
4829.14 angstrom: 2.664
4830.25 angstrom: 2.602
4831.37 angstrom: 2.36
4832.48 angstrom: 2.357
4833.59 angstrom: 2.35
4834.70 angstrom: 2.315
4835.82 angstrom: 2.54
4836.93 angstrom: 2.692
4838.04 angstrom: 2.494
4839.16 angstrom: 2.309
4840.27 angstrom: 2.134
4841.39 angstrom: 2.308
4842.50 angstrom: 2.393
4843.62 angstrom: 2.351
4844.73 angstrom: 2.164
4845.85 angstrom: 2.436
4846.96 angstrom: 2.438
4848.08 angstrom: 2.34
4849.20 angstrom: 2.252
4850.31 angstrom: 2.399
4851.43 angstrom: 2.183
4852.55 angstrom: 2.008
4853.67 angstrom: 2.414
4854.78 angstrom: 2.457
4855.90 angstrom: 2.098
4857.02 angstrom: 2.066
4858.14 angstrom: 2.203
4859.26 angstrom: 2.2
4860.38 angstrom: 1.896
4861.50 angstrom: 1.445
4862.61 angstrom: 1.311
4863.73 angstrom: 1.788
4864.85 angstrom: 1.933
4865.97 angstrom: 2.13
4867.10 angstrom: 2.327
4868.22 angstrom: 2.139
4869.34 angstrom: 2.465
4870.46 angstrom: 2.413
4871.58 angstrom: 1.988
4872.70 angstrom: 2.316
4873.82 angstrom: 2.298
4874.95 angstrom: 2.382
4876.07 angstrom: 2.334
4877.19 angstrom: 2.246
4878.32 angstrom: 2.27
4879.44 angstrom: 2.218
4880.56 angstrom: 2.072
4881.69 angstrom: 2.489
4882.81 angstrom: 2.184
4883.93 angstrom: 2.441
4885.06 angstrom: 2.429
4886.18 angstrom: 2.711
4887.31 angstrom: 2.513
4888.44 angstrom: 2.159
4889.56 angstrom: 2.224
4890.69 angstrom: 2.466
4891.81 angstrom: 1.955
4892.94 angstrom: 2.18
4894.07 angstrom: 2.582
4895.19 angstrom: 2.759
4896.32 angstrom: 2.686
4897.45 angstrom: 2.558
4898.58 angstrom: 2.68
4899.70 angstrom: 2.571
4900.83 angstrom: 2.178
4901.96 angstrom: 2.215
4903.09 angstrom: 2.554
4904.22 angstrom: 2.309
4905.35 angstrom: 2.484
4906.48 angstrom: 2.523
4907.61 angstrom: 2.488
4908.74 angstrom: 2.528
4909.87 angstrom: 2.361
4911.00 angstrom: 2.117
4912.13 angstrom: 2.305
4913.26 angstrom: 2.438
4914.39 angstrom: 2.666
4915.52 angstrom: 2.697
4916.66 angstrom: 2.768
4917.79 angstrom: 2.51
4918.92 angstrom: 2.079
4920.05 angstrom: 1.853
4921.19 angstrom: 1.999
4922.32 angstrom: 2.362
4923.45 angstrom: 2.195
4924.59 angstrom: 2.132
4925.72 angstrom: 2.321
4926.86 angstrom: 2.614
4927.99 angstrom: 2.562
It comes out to -4.1 angstrom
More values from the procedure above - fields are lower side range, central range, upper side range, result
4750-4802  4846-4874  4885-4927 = 3.1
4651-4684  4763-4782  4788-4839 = 0.4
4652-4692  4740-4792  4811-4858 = -0.3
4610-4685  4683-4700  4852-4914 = -0.6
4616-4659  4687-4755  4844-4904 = -1.0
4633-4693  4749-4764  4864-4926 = -0.2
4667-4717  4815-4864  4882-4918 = 2.5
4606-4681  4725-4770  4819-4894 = -0.5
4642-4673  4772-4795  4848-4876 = -2.2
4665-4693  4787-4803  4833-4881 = -0.8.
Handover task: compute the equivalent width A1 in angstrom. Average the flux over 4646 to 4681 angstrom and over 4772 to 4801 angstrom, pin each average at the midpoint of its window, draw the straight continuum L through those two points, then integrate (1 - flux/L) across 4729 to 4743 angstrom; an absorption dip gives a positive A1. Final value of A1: 0.5 angstrom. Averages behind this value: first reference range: 2.44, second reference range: 2.44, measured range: 2.35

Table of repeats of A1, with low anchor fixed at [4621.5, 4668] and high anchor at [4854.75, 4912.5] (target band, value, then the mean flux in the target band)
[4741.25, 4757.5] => -0.6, 2.47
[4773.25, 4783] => -0.4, 2.46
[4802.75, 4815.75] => -0.4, 2.4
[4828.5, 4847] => -0.7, 2.41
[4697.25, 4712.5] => 0.2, 2.38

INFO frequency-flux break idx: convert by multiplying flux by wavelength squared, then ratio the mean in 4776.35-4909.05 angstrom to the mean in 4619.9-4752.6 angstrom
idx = 1.04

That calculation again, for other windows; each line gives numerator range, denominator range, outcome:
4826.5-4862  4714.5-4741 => 1.01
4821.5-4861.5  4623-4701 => 1.03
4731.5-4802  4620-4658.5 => 1.04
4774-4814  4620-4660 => 1.06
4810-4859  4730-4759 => 1.02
